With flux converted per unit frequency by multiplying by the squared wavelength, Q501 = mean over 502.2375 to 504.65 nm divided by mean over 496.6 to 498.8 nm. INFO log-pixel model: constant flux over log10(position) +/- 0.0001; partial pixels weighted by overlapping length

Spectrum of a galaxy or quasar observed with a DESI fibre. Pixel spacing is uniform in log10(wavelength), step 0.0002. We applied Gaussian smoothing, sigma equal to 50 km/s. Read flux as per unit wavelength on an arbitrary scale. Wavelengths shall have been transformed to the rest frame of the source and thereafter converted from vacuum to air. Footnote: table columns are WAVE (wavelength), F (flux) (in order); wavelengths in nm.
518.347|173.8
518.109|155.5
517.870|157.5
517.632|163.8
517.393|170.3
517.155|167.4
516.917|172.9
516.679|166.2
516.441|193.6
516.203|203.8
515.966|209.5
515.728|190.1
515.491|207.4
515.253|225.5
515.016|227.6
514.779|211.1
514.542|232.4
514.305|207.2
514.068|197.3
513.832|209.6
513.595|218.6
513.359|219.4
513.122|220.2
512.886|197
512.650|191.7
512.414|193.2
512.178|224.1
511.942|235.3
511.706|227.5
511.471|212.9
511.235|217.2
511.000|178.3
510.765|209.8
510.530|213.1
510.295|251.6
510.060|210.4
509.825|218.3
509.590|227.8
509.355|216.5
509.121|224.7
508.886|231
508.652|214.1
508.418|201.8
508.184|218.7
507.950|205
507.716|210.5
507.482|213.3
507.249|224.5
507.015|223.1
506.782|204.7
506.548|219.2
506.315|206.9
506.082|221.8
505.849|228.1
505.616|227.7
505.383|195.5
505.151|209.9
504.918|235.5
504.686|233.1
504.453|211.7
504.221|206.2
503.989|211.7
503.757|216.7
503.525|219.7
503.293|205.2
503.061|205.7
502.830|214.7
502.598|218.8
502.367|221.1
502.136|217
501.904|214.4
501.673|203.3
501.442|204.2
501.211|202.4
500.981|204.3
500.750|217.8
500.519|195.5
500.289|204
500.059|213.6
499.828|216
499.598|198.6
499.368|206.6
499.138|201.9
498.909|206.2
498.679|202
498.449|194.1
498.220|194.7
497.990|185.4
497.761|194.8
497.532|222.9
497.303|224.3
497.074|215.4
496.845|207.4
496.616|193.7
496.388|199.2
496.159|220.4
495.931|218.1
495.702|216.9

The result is 1.1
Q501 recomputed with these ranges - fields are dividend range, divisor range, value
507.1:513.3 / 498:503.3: 1.08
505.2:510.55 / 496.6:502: 1.10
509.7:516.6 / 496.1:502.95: 1.08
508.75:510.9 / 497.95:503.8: 1.11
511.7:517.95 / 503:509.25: 0.96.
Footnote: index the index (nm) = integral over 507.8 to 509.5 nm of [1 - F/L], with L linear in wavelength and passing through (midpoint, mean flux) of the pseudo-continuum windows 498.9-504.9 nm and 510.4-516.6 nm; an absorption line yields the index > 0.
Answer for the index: -0.044 nm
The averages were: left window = 211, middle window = 216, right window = 210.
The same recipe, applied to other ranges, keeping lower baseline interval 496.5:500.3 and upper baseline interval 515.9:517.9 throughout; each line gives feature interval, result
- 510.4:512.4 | -0.30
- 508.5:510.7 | -0.39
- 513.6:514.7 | -0.18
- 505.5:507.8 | -0.30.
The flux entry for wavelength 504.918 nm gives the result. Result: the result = 235.5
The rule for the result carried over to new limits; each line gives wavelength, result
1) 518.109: 155.5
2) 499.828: 216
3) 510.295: 251.6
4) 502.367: 221.1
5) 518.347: 173.8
